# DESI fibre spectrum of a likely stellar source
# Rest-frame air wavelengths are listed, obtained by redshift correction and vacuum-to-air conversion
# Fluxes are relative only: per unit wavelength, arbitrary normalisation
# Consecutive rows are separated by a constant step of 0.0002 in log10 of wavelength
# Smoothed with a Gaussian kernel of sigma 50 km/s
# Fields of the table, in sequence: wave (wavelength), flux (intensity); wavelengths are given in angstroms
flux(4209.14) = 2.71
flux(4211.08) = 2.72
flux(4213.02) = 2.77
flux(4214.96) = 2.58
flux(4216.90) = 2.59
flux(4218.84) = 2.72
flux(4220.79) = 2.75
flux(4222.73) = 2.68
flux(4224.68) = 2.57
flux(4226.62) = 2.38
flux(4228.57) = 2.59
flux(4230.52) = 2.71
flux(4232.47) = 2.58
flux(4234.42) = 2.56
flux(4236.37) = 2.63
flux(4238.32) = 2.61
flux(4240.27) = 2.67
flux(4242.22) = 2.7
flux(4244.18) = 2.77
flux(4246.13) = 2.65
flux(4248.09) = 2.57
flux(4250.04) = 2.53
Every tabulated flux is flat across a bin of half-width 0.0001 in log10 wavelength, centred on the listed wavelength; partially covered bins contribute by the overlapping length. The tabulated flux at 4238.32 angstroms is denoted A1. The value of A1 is 2.61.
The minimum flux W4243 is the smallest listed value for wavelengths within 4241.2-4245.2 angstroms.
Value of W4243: 2.7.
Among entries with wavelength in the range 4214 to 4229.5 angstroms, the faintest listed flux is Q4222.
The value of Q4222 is 2.38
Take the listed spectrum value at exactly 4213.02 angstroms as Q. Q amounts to 2.77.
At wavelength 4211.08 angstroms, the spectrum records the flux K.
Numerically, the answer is 2.72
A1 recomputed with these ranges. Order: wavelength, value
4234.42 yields 2.56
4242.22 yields 2.7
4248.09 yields 2.57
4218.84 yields 2.72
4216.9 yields 2.59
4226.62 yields 2.38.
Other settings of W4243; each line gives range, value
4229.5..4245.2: 2.56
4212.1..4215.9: 2.58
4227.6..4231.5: 2.59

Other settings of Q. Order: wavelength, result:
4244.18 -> 2.77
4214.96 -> 2.58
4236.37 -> 2.63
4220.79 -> 2.75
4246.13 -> 2.65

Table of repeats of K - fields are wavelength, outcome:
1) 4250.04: 2.53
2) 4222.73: 2.68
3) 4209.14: 2.71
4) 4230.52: 2.71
